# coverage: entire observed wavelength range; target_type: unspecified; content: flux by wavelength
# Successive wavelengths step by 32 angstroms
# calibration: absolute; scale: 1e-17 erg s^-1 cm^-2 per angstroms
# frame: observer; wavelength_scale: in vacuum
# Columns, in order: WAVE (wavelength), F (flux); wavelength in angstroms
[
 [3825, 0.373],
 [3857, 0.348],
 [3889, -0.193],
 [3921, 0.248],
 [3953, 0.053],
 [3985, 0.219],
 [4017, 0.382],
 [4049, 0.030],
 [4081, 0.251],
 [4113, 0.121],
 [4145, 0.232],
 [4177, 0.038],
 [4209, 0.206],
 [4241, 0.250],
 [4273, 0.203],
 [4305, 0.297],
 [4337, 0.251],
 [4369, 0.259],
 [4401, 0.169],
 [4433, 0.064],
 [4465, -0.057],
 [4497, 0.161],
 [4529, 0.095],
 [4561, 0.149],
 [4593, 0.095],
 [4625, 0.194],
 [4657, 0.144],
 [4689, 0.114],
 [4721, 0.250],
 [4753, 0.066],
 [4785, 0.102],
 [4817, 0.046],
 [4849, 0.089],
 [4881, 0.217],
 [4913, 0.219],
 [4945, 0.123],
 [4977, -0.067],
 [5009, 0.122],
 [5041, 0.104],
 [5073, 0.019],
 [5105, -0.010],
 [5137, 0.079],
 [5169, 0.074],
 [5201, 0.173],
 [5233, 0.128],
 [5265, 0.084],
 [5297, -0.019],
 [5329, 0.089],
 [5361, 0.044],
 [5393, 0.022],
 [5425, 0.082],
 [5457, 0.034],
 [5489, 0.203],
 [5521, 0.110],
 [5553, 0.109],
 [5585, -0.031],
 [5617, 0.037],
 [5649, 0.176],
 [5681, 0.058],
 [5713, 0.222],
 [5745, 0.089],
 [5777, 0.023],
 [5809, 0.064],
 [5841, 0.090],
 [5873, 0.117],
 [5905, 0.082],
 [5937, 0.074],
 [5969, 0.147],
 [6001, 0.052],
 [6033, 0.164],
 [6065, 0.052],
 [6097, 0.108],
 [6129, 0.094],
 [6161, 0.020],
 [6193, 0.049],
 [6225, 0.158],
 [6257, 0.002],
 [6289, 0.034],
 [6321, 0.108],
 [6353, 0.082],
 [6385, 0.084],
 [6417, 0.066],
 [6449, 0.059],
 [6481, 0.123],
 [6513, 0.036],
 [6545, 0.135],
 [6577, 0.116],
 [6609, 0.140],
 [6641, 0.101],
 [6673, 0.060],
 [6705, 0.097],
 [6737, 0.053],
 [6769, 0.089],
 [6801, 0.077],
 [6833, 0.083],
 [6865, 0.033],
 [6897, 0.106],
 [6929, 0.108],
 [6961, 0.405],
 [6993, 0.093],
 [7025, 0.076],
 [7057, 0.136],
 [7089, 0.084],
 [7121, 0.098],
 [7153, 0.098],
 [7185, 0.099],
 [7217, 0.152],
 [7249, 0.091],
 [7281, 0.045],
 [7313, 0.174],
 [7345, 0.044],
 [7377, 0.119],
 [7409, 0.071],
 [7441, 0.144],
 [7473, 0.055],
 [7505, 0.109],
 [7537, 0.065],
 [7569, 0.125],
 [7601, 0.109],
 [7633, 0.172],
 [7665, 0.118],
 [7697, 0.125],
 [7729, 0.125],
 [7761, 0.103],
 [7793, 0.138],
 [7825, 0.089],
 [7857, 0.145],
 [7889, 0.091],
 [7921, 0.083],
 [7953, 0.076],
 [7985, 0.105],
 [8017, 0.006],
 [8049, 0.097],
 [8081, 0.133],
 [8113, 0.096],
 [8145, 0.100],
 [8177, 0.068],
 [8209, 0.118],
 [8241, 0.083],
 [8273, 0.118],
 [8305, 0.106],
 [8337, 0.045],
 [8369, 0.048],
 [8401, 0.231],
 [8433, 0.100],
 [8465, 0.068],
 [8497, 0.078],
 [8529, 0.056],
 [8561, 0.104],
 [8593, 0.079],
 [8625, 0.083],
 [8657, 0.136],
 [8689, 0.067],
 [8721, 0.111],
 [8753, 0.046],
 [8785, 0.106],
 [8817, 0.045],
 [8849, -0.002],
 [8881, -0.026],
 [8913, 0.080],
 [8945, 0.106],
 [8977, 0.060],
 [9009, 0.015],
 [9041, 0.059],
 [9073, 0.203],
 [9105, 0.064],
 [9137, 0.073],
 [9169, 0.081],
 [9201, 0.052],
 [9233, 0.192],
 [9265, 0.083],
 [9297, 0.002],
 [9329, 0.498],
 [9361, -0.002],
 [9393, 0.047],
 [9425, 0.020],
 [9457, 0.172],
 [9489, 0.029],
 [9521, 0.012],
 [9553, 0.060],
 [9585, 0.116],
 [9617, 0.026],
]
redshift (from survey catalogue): 0.863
